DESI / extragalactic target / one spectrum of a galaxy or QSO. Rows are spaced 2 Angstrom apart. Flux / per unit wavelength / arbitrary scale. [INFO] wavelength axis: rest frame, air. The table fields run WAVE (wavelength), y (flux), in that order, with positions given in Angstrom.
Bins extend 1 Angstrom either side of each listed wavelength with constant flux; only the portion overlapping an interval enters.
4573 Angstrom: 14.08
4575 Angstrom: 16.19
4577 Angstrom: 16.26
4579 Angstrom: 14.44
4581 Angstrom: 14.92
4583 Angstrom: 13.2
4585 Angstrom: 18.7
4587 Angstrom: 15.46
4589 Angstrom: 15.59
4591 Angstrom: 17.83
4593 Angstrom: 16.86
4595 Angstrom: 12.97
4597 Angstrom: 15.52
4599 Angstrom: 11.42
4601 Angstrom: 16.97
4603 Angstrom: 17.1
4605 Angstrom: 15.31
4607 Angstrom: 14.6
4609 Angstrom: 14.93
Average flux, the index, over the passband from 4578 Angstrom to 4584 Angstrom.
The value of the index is 14.2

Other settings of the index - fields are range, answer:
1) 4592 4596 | 14.9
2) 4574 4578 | 16.2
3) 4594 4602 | 14.2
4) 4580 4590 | 15.6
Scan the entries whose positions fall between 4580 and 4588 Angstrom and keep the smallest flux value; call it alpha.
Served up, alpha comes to 13.2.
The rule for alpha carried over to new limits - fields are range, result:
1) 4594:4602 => 11.42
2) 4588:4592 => 15.59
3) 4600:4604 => 16.97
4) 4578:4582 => 14.44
